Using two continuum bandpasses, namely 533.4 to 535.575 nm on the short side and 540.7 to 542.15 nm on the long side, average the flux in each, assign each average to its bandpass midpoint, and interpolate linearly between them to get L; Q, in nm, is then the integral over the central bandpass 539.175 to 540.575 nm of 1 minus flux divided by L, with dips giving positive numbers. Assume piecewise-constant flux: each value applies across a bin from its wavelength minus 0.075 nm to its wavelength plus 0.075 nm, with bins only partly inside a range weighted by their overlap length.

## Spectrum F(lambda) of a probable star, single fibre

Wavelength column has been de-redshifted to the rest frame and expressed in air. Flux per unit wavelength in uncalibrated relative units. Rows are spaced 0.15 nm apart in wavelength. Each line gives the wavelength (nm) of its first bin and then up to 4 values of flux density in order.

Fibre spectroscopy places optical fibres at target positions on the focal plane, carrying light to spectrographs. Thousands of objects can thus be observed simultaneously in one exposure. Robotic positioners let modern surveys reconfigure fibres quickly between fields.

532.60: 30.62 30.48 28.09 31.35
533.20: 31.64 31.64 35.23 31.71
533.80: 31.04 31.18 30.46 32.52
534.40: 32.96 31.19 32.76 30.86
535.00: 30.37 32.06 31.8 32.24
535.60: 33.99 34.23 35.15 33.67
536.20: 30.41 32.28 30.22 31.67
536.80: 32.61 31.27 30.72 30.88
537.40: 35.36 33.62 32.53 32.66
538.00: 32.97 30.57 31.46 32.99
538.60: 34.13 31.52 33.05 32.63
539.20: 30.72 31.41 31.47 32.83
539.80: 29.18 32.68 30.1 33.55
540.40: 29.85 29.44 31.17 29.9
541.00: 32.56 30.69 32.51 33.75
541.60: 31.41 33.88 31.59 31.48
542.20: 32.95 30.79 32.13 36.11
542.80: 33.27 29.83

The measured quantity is 0.03 nm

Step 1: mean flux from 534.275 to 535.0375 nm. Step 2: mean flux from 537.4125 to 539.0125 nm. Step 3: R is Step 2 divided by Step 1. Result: 1.03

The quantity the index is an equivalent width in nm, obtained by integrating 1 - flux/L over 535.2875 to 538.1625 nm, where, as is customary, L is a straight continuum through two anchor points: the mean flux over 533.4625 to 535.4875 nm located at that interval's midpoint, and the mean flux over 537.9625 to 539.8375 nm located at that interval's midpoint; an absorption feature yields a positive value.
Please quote -0.06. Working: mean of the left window 31.8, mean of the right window 32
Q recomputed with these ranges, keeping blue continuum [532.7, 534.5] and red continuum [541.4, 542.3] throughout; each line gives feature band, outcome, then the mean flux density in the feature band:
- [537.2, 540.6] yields 0.01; 32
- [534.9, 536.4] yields -0.04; 32.6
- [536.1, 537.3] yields 0.02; 31.3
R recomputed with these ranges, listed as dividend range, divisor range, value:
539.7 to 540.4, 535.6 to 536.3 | 0.94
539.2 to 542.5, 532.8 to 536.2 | 0.99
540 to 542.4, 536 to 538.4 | 0.99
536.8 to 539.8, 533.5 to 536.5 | 1.00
